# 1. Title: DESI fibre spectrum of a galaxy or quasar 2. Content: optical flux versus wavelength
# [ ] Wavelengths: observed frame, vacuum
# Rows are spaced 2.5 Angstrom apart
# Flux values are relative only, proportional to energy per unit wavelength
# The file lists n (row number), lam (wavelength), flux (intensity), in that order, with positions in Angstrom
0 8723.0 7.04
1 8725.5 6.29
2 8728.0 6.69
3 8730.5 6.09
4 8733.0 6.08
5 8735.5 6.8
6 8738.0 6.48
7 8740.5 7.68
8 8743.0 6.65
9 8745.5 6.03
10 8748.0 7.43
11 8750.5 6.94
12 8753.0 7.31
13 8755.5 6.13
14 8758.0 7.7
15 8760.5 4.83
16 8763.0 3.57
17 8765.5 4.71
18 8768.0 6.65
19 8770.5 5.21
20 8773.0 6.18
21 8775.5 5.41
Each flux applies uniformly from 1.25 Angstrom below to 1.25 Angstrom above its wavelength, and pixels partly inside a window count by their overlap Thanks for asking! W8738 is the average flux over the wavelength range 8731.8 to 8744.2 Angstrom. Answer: 6.74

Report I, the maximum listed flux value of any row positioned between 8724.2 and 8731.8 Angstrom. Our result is 6.69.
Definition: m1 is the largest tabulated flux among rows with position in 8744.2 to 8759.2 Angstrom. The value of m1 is 7.7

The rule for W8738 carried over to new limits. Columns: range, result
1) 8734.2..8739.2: 6.64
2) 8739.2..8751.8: 6.95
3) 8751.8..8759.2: 7.04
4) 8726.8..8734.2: 6.29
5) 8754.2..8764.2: 5.58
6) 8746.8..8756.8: 6.95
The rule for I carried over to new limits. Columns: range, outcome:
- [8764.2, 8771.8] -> 6.65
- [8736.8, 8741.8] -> 7.68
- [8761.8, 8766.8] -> 4.71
